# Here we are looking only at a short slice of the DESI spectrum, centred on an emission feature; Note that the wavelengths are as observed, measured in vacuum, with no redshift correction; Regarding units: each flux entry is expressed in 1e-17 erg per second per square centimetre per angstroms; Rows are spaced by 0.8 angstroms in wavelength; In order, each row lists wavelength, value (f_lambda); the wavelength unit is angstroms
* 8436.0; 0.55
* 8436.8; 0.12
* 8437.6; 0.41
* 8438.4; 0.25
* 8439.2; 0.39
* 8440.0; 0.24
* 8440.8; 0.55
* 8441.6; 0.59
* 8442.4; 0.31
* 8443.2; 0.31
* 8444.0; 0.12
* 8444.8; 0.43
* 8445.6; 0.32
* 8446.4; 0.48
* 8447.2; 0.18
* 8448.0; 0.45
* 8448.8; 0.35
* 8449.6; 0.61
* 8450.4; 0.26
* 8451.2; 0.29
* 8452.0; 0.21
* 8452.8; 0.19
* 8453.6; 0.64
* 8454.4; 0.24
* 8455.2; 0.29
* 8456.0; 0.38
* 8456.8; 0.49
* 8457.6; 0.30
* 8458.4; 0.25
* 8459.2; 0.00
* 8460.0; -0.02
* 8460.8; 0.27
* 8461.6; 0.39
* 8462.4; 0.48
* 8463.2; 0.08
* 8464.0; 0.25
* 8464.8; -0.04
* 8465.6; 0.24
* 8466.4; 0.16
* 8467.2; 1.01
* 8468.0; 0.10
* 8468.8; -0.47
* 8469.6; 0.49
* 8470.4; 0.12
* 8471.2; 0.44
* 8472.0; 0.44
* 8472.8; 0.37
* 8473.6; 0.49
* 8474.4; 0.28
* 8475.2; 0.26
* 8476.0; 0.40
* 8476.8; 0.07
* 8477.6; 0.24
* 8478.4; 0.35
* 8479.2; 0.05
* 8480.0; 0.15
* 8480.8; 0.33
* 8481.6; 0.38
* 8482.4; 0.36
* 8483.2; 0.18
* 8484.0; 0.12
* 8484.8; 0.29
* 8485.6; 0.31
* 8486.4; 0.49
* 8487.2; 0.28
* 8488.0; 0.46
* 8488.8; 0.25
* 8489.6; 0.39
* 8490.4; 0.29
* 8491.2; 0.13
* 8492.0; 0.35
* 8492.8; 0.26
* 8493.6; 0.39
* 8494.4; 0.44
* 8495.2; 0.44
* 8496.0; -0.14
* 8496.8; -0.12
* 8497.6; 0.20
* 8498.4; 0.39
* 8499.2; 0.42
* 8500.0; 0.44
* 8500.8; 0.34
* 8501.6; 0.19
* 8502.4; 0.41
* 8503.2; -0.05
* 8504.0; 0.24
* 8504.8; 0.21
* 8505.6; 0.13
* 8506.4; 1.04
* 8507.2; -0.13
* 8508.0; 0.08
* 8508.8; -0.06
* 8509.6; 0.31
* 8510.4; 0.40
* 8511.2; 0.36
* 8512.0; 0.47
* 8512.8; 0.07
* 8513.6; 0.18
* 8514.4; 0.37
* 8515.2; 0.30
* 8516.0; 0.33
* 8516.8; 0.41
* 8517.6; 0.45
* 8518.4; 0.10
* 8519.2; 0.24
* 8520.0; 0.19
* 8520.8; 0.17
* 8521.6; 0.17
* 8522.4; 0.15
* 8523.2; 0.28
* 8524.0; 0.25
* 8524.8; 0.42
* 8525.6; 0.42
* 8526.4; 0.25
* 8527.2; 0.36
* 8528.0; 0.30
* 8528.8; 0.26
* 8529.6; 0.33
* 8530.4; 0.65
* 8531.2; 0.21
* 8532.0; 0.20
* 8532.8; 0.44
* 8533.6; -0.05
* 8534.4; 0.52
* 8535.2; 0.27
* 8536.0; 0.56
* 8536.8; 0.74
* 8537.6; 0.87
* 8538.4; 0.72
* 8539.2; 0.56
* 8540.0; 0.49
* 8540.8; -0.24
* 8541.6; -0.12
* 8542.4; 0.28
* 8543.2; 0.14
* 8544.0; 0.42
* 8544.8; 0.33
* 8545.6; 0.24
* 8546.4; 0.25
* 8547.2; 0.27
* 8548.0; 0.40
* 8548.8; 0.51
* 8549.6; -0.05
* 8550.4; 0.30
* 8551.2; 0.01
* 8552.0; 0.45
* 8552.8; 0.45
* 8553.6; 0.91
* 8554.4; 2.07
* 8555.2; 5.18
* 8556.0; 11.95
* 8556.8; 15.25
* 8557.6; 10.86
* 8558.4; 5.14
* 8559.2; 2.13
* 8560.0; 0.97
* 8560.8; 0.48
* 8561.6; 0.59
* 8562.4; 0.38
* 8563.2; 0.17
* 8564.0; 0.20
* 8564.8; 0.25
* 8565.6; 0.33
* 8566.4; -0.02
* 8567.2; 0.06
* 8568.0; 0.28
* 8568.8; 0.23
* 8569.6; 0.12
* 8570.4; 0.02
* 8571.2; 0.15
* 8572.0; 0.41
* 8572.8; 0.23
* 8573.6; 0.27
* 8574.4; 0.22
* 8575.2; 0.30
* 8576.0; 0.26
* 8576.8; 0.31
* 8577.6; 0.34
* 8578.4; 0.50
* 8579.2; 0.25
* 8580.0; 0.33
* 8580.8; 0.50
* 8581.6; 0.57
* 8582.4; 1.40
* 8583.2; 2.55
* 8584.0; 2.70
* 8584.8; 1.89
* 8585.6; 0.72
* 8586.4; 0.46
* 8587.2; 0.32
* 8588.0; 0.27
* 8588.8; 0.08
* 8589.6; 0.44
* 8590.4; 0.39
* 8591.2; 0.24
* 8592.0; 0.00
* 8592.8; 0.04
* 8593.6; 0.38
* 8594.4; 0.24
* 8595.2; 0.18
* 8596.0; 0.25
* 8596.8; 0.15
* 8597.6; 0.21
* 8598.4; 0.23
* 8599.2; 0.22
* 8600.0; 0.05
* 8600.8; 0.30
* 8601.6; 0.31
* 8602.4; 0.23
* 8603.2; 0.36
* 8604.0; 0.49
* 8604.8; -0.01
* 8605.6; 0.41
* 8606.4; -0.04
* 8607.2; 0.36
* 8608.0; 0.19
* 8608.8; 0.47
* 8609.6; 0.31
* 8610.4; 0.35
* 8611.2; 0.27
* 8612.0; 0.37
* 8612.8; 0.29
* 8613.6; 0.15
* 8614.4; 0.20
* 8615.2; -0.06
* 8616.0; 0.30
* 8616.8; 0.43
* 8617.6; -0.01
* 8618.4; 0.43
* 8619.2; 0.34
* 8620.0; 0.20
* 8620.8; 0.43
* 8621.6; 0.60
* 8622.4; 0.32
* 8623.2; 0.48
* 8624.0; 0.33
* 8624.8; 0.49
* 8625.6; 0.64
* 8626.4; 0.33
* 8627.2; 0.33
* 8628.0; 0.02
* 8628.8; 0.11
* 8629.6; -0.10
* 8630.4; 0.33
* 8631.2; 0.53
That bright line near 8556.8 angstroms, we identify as H-alpha 6563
